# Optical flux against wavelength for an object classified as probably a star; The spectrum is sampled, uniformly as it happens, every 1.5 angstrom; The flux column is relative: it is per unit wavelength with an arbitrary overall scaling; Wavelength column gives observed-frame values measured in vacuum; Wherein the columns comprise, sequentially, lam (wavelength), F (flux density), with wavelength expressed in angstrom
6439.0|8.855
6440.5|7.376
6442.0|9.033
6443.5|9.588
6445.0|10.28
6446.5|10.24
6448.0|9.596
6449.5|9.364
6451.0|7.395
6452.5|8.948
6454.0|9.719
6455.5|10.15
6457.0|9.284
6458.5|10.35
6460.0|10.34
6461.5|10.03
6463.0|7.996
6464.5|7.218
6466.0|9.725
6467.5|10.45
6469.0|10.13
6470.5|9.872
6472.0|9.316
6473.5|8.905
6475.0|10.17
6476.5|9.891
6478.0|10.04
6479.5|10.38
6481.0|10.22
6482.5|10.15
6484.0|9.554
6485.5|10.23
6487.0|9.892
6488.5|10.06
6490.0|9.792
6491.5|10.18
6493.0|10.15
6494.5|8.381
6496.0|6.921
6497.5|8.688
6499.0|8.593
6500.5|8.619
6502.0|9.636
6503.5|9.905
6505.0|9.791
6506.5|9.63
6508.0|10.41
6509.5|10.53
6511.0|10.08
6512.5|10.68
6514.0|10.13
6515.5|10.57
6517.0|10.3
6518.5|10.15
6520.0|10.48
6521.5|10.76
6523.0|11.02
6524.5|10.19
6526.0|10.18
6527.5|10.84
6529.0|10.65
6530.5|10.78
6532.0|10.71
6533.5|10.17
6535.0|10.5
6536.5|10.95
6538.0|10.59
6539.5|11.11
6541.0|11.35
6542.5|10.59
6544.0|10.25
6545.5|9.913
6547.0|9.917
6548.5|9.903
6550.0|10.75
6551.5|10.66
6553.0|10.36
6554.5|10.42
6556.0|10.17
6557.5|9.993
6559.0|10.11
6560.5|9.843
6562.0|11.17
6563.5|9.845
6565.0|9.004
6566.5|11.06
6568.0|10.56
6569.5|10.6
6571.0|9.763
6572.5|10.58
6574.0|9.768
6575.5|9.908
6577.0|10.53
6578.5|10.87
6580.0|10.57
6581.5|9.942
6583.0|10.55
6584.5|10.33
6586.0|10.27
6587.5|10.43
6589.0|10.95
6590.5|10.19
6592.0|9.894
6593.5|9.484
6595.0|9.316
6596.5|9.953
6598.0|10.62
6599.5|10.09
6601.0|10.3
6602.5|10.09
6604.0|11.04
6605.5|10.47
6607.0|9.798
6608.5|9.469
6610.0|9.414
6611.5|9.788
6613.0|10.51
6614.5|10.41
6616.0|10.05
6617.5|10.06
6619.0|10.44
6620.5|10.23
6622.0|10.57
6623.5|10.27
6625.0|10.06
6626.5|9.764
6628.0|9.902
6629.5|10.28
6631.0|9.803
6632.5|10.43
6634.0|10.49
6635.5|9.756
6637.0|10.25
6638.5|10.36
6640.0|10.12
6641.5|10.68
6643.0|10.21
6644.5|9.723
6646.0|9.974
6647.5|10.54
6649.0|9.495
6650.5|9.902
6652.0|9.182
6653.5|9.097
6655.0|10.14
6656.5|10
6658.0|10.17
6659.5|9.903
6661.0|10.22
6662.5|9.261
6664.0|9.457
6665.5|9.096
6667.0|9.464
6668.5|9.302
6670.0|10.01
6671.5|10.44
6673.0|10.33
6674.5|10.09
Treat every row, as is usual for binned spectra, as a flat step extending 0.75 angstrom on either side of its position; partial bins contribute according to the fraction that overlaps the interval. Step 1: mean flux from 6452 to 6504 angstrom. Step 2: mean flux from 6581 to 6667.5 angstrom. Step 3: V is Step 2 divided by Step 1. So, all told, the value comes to 1.1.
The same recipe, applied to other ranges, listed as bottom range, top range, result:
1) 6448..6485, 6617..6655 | 1.05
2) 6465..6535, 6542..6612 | 1.03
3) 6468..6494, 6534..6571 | 1.05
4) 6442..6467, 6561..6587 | 1.10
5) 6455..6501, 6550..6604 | 1.07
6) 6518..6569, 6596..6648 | 0.97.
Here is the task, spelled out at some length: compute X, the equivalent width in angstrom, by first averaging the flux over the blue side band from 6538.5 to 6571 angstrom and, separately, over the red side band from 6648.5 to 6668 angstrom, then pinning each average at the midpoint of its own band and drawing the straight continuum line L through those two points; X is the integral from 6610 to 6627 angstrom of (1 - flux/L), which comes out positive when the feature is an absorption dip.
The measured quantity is -0.4 angstrom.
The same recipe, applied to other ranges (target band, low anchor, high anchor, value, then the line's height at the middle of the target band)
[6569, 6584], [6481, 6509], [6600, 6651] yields -0.61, 9.9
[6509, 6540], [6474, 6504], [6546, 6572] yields -1.97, 9.91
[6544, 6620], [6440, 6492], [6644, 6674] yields -3.82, 9.71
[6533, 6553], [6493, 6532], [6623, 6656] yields -1.11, 9.96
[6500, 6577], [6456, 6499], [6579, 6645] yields -3.73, 9.84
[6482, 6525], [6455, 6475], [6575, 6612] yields -0.49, 9.73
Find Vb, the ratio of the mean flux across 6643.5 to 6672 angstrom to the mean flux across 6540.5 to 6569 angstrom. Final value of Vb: 0.95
